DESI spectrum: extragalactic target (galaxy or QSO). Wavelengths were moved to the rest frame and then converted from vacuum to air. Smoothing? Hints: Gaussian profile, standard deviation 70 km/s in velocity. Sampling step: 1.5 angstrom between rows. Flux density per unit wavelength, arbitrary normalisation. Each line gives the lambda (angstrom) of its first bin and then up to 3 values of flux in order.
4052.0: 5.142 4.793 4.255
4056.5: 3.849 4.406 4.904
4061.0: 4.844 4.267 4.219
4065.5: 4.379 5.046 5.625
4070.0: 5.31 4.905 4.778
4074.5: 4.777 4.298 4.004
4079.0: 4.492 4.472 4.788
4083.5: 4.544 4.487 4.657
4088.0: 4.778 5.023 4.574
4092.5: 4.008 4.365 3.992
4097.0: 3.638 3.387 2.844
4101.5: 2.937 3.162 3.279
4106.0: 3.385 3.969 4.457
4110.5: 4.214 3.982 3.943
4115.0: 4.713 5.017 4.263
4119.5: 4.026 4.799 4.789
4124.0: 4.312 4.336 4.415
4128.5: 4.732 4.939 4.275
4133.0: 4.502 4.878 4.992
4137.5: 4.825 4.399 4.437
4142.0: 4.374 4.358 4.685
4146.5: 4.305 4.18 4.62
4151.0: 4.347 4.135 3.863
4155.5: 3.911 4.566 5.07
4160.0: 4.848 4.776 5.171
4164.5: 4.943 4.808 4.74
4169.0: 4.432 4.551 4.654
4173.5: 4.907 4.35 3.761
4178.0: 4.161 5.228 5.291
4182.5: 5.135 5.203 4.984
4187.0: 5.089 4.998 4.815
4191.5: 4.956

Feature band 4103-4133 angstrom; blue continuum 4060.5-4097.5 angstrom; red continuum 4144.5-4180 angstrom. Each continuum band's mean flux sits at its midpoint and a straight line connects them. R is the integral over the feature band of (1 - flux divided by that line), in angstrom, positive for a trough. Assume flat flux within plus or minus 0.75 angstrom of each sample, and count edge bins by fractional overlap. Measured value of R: 1.8 angstrom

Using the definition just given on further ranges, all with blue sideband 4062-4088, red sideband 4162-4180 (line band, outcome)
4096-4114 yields 4.1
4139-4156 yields 1.2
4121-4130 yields 0.1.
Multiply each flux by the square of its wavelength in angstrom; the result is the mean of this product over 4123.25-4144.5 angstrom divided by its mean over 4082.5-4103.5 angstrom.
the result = 1.1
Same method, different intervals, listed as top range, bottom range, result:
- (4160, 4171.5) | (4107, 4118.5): 1.13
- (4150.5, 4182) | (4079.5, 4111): 1.18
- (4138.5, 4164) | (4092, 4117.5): 1.19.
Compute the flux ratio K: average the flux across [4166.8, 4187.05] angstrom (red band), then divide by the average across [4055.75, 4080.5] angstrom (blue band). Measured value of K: 1.02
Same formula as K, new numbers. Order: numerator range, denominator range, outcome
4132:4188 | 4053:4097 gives 1.02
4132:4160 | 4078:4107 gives 1.11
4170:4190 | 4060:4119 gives 1.11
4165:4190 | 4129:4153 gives 1.06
